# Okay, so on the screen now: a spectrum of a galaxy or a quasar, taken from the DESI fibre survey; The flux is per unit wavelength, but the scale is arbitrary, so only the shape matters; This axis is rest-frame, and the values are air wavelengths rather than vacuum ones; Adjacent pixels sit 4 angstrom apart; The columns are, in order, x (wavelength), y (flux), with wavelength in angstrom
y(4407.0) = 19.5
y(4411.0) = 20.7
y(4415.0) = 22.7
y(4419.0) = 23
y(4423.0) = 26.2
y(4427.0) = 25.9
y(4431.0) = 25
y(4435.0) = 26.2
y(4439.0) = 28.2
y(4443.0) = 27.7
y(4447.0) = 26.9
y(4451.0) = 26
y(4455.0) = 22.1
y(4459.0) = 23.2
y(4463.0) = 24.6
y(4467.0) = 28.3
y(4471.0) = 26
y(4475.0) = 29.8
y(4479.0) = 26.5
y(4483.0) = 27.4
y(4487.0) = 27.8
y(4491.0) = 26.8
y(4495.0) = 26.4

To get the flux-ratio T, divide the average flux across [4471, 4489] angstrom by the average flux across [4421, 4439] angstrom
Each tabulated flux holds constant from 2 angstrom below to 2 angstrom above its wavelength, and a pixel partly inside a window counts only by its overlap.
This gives 1.06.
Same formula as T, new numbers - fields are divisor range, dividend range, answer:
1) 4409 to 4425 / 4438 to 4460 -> 1.11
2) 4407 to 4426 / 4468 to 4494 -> 1.20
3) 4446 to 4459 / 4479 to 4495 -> 1.10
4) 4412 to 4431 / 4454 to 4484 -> 1.07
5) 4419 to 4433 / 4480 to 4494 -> 1.07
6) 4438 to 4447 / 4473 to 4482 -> 1.01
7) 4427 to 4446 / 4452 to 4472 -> 0.93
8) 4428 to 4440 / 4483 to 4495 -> 1.03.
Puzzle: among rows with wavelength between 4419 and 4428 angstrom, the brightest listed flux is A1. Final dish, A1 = 26.2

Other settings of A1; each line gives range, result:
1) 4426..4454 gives 28.2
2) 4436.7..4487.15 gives 29.8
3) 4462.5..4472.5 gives 28.3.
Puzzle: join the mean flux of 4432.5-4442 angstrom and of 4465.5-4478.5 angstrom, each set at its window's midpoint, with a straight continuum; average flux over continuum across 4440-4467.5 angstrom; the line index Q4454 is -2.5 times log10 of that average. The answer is 0.08 mag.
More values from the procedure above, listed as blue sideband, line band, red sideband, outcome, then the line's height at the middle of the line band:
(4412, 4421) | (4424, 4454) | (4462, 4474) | -0.09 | 24.4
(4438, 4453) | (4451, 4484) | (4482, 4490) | 0.06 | 27.3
